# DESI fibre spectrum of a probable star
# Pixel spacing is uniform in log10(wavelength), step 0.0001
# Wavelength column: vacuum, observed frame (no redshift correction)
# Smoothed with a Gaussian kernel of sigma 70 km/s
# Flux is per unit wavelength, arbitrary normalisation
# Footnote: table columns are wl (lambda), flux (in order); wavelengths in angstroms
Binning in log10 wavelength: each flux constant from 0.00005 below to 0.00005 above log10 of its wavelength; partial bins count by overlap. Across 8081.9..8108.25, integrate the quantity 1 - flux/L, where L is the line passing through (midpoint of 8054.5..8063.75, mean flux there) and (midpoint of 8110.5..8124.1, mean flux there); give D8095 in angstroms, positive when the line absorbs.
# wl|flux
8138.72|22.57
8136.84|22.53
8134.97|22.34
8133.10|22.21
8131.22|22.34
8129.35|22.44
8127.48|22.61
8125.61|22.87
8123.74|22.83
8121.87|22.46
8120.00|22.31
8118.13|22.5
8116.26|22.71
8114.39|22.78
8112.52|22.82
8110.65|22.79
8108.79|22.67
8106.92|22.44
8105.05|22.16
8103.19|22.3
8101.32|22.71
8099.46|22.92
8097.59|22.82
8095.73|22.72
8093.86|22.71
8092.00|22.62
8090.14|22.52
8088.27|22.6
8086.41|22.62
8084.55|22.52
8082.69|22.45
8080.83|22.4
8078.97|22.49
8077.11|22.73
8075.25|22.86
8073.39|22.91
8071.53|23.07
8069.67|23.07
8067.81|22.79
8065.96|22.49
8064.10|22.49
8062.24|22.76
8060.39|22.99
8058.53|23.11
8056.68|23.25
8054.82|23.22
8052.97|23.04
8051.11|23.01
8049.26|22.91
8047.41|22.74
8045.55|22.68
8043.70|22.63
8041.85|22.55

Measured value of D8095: 0.2 angstroms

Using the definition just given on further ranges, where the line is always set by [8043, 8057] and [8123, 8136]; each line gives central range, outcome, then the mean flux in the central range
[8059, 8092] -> 0.14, 22.7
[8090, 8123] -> 0.04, 22.6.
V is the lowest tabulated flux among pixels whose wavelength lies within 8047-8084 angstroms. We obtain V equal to 22.4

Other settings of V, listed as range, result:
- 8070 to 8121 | 22.16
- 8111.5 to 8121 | 22.31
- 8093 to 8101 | 22.71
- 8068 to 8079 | 22.49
